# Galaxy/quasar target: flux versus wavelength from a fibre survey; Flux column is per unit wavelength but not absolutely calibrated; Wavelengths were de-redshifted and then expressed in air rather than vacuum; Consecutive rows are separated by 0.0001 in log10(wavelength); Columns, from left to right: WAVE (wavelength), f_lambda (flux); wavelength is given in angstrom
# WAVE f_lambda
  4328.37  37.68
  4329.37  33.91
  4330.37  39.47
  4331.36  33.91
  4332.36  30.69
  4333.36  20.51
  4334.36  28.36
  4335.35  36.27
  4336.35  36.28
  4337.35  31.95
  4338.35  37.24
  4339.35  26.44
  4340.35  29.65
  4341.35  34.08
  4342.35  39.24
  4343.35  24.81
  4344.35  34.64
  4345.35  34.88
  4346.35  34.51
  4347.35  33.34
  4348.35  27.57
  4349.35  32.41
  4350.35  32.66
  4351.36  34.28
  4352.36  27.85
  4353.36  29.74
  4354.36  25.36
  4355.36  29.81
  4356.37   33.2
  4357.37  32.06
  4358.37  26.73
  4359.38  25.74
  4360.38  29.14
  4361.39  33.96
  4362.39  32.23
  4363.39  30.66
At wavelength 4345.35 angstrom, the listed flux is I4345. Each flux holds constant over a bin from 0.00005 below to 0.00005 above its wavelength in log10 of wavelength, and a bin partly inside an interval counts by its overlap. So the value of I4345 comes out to 34.88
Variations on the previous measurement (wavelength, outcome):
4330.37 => 39.47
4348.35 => 27.57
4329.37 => 33.91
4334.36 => 28.36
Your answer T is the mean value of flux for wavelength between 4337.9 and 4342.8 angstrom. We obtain 33.2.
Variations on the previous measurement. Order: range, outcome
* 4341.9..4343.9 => 31.9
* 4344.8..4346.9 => 34.7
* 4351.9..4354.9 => 27.7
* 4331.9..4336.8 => 30.4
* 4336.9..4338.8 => 34.6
